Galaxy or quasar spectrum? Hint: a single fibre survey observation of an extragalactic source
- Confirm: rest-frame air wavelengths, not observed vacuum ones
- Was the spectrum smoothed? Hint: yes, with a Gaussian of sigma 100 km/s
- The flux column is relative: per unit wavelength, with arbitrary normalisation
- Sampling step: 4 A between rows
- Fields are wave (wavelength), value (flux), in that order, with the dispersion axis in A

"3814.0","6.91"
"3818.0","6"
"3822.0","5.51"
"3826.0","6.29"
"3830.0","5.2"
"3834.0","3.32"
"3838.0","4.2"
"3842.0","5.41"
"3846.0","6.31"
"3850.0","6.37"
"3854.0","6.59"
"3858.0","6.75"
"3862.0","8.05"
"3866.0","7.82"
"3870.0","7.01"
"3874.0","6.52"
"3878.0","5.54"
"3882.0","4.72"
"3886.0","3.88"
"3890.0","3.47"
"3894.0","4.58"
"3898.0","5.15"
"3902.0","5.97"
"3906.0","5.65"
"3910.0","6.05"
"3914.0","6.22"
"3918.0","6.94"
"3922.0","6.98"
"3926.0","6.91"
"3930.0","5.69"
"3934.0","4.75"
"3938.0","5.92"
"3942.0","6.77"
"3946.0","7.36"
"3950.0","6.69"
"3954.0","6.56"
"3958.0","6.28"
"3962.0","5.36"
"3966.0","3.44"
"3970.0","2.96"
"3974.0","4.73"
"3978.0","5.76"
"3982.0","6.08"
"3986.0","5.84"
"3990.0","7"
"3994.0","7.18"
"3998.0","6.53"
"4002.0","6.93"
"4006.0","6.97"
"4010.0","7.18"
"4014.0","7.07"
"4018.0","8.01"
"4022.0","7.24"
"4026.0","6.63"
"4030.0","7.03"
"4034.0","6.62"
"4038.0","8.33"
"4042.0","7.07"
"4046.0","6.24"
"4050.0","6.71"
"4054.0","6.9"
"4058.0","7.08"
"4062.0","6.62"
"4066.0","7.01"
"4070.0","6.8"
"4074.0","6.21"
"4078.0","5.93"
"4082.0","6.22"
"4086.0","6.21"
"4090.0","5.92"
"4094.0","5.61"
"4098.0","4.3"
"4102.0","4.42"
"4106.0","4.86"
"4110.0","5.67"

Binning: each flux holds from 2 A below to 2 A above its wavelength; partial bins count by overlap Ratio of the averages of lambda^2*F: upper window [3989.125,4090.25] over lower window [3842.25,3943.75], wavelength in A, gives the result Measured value 1.2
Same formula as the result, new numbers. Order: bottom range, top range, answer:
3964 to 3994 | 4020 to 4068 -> 1.37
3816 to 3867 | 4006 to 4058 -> 1.31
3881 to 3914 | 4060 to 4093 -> 1.38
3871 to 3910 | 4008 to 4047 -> 1.49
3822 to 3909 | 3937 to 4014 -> 1.14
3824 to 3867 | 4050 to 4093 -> 1.21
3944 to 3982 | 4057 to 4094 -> 1.23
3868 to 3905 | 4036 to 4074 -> 1.45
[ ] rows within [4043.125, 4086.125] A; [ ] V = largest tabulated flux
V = 7.08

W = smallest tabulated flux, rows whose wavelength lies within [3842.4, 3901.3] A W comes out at 3.47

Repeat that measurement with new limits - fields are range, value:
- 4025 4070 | 6.24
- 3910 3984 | 2.96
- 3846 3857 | 6.31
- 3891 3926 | 4.58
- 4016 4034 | 6.62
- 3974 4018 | 4.73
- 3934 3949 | 4.75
